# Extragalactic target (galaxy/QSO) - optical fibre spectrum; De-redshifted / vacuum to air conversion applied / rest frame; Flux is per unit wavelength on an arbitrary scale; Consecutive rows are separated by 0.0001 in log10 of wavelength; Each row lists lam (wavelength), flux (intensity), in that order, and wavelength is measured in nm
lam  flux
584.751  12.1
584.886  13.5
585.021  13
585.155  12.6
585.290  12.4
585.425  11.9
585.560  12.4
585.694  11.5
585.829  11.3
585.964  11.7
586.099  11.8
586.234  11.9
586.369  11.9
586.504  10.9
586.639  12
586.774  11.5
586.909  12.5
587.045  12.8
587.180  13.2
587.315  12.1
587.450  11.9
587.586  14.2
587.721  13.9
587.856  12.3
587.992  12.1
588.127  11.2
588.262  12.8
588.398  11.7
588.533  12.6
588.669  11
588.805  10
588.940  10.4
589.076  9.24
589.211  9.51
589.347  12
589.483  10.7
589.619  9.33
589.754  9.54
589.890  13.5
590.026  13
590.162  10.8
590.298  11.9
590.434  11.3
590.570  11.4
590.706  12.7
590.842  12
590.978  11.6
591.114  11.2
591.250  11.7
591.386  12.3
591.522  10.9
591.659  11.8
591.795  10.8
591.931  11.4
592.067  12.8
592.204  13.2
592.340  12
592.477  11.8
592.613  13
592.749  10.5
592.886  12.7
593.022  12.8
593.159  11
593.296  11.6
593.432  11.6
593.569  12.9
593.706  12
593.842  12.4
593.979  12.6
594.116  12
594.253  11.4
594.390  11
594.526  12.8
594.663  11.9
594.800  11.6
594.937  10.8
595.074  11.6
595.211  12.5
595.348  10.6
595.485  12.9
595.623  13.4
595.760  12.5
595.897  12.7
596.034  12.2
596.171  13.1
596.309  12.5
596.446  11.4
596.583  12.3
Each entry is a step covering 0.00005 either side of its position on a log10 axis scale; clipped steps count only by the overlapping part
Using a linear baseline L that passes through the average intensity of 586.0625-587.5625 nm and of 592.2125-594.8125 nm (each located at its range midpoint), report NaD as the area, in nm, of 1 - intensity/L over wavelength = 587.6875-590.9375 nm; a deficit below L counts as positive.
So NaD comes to 0.17 nm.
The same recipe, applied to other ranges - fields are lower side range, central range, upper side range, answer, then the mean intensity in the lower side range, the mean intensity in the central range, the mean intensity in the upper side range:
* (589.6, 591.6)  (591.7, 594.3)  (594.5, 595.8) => -0.05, 11.6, 12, 12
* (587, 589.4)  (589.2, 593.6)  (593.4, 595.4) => 0.06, 11.8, 11.7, 11.9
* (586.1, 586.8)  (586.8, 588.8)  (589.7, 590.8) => -0.11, 11.7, 12.3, 11.8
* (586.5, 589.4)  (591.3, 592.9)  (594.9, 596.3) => 0.02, 11.8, 11.9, 12.3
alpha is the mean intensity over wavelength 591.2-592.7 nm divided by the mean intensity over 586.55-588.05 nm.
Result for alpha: 0.95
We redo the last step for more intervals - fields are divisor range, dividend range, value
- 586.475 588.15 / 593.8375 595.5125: 0.95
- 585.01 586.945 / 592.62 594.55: 1.00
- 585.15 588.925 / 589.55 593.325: 0.97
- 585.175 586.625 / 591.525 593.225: 1.01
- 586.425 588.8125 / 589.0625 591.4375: 0.93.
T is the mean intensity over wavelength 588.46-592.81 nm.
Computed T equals 11.4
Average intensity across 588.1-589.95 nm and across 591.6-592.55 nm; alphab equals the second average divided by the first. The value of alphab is 1.1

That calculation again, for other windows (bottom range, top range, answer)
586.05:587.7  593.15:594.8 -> 0.97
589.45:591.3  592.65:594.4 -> 1.04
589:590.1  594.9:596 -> 1.12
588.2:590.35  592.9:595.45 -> 1.07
